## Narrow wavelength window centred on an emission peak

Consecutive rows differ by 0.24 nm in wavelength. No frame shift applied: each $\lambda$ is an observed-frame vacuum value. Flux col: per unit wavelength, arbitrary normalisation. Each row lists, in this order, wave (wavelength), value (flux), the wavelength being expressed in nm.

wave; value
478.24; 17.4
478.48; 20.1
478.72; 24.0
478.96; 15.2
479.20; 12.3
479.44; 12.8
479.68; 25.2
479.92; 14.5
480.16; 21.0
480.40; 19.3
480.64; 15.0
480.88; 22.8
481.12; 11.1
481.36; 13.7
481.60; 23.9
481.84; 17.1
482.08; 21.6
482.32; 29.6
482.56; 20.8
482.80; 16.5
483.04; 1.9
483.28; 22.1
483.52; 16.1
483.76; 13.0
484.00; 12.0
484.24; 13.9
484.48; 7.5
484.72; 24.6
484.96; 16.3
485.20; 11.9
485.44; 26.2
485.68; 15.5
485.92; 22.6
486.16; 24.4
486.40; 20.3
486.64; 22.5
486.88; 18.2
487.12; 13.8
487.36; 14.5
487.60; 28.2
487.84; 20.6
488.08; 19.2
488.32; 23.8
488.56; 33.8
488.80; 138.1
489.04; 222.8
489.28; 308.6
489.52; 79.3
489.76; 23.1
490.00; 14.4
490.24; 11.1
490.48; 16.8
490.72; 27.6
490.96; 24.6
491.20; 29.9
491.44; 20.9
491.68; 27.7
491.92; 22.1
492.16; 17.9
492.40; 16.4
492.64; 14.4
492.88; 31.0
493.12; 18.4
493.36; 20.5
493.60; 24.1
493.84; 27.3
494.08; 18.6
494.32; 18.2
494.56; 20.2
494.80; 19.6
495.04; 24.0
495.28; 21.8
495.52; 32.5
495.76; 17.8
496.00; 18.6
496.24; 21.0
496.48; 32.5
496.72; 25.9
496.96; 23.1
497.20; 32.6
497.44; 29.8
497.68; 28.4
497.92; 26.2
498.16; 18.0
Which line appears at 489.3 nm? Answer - [O II]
